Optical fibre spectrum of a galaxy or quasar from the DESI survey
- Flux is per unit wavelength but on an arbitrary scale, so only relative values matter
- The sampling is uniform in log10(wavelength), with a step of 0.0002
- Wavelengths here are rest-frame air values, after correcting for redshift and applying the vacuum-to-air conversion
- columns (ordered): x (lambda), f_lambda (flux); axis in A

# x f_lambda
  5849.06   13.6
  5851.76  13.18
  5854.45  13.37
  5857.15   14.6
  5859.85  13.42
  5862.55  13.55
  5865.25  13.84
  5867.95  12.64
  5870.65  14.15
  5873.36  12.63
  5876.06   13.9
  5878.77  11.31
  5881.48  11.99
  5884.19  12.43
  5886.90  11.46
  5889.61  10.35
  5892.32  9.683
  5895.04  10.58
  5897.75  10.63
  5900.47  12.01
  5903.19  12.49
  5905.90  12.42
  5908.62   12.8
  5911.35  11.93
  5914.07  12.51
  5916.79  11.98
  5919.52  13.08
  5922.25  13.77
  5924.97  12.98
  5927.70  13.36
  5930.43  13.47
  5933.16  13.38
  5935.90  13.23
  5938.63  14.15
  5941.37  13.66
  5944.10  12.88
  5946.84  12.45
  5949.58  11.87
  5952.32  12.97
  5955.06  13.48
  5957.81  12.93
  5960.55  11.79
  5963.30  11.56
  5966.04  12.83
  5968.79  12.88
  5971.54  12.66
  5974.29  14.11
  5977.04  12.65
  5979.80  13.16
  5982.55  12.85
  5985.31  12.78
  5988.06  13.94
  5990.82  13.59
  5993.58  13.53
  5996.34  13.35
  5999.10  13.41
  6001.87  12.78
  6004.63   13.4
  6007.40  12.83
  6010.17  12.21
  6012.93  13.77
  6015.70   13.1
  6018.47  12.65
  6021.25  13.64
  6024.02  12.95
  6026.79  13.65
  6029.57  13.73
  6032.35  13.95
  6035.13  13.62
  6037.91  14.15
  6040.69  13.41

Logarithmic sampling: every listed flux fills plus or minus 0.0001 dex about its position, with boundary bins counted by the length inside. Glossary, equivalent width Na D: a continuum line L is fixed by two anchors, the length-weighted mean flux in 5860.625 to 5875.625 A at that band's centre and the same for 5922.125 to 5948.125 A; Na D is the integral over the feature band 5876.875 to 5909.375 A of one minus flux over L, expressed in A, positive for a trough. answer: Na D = 4.5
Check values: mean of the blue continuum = 13.4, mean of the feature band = 11.5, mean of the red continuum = 13.3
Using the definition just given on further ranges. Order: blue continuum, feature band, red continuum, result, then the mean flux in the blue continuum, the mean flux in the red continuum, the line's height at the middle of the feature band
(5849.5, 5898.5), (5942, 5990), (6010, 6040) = 0.9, 12.5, 13.5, 13.1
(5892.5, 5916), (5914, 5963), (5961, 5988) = -2.6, 11.8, 12.9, 12.3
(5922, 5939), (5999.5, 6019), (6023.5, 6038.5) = 0.9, 13.4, 13.7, 13.6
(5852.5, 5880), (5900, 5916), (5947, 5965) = 0.7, 13.3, 12.4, 12.9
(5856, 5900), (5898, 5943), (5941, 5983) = -1.3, 12.3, 12.8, 12.5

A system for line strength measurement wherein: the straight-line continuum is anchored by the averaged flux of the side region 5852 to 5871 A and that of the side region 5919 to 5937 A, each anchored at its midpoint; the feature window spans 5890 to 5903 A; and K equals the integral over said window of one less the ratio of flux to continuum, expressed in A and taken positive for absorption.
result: 2.5 A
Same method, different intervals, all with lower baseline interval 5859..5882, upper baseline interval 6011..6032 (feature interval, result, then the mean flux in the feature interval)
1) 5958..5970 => 0.84 A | 12.3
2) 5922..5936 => -0.17 A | 13.3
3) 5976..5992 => 0.14 A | 13.2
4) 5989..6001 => -0.14 A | 13.5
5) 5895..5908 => 1.32 A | 11.8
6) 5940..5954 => 0.46 A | 12.8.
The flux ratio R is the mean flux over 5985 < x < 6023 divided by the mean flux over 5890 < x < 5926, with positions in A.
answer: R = 1.1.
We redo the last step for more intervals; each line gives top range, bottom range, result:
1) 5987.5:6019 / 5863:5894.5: 1.08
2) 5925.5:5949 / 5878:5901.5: 1.19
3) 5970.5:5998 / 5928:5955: 1.01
